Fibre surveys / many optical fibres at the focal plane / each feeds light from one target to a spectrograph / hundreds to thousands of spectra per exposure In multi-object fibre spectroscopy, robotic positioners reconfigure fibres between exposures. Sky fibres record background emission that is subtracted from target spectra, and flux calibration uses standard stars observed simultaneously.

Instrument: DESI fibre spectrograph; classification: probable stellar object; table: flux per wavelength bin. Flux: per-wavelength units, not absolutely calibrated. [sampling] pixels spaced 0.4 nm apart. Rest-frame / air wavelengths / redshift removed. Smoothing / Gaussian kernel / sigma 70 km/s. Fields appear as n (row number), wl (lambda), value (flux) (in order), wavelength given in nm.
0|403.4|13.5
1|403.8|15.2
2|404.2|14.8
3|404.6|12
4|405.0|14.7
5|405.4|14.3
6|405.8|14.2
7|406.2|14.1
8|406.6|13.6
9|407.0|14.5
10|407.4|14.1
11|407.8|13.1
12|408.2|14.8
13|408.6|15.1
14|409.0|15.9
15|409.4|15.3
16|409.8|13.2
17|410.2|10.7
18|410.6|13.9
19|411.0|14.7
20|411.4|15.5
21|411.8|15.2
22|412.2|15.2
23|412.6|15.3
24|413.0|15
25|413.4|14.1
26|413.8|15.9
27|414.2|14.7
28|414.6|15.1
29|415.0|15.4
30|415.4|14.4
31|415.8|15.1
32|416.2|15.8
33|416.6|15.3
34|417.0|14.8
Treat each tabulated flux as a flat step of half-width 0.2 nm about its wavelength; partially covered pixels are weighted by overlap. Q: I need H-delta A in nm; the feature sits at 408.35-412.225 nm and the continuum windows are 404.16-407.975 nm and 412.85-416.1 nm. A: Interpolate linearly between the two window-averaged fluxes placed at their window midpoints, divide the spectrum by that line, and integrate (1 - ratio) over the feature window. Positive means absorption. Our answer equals 0.00 nm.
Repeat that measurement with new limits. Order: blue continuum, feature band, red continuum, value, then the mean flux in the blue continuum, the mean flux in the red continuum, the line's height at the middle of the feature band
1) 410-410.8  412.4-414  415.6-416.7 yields -0.15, 12.3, 15.4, 13.8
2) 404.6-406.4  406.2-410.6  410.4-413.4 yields 0.13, 14.1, 14.9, 14.5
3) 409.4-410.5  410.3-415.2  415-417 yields -0.38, 12.7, 15.1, 13.8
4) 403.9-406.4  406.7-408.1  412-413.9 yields 0.04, 14.1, 15.1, 14.4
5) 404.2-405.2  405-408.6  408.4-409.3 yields 0.09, 13.6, 15.5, 14.6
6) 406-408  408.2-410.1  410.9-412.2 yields -0.02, 13.9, 15.2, 14.5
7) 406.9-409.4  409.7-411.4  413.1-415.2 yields 0.16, 14.6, 15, 14.8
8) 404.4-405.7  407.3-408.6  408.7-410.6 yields -0.03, 13.7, 13.9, 13.8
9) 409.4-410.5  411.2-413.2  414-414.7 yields -0.21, 12.7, 14.9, 13.8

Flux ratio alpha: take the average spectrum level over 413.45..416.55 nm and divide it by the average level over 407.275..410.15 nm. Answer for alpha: 1.06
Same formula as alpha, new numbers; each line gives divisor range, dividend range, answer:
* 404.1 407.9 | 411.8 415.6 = 1.08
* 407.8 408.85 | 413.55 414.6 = 1.04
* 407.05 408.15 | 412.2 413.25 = 1.09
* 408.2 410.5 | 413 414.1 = 1.06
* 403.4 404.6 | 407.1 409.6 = 1.03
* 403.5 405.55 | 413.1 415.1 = 1.06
